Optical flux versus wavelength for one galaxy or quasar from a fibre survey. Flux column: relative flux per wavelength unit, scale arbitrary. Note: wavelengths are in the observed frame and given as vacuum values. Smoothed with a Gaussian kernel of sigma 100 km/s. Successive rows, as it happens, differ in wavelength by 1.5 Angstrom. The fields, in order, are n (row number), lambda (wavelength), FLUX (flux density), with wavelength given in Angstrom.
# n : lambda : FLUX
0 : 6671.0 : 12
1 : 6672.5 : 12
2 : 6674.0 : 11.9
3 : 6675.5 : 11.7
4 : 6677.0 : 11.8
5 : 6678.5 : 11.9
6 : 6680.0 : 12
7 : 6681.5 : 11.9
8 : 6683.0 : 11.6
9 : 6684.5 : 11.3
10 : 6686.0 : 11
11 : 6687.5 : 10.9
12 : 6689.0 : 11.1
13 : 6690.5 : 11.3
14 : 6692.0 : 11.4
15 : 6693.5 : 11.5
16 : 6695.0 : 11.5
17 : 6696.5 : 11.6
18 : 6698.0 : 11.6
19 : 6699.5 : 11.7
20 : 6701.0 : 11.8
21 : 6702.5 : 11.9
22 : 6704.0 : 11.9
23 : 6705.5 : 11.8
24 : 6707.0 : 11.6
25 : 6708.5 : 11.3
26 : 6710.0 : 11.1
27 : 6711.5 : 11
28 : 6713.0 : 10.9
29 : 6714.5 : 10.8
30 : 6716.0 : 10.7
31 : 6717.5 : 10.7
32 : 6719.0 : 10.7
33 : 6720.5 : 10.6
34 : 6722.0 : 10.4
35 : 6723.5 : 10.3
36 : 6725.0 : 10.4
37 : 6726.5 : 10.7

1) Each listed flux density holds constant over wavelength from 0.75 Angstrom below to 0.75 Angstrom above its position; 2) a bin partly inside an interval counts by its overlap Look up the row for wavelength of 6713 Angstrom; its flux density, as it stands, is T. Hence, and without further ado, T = 10.9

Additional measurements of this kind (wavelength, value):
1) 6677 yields 11.8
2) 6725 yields 10.4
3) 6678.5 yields 11.9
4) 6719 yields 10.7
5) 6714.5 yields 10.8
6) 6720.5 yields 10.6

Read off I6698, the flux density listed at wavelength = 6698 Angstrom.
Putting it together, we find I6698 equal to 11.6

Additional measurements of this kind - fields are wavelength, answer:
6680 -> 12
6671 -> 12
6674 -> 11.9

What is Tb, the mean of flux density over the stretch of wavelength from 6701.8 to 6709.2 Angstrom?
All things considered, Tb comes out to 11.7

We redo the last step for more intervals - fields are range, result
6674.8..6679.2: 11.8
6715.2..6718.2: 10.7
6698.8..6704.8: 11.8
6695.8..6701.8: 11.7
